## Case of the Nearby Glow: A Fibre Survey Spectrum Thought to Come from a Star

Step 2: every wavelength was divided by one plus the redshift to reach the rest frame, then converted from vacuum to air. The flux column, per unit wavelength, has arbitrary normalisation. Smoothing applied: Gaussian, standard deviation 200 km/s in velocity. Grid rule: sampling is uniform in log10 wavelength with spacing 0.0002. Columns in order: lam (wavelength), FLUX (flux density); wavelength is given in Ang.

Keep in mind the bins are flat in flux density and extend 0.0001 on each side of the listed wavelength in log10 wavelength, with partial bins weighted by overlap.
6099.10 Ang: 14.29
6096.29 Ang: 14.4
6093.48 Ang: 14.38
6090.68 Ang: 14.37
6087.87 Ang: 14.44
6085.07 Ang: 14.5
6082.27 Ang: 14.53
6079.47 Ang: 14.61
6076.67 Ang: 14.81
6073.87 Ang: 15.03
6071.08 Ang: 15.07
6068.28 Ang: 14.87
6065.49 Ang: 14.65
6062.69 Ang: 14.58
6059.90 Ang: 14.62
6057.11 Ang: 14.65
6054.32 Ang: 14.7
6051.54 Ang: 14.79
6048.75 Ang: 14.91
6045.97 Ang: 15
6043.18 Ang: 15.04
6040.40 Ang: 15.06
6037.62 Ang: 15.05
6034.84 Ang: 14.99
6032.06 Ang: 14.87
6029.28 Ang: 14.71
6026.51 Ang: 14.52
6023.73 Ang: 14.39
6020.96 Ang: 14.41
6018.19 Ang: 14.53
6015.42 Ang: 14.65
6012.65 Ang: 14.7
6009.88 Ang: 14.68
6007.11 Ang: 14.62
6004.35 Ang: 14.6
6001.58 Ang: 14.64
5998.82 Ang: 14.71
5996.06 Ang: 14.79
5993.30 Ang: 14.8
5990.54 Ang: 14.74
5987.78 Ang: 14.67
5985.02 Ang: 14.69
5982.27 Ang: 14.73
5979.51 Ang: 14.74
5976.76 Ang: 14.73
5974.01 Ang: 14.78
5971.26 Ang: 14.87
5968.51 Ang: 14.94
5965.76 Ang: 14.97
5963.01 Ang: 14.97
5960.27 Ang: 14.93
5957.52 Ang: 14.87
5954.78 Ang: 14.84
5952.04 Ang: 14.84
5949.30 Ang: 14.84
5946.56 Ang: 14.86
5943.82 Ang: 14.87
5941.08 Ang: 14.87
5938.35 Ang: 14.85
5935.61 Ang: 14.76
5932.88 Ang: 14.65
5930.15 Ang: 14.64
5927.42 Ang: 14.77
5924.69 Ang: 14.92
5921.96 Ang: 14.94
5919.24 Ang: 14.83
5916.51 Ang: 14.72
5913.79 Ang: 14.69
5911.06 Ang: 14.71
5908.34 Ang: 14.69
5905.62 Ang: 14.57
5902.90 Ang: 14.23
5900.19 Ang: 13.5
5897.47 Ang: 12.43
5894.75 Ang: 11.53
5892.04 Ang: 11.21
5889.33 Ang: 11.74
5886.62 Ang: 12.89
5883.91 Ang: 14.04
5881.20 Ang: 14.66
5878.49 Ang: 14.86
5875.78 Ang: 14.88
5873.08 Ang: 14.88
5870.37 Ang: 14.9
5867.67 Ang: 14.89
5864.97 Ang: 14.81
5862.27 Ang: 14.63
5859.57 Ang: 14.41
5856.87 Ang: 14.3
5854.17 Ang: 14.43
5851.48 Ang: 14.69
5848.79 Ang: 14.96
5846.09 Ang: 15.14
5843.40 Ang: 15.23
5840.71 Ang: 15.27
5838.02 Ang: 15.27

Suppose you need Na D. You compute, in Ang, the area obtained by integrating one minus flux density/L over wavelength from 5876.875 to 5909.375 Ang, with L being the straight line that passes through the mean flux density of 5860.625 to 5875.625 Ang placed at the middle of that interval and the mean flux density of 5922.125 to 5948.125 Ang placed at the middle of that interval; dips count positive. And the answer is 3.2 Ang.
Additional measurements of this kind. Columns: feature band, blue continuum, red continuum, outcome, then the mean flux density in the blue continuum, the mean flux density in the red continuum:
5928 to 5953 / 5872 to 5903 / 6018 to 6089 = -1.8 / 13.4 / 14.7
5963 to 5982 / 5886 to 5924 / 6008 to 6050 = -0.8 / 13.7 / 14.8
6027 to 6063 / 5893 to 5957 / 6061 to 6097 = -0.6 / 14.4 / 14.6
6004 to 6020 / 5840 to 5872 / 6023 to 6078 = 0.2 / 14.8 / 14.8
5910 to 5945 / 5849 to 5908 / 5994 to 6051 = -1.4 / 14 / 14.7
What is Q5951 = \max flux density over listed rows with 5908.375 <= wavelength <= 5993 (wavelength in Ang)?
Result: 14.97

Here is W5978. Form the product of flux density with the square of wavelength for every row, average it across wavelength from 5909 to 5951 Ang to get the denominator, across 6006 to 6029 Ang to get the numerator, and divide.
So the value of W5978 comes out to 1.01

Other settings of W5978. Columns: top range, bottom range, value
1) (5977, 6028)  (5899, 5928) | 1.03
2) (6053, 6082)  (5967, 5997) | 1.03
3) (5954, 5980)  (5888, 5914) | 1.15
